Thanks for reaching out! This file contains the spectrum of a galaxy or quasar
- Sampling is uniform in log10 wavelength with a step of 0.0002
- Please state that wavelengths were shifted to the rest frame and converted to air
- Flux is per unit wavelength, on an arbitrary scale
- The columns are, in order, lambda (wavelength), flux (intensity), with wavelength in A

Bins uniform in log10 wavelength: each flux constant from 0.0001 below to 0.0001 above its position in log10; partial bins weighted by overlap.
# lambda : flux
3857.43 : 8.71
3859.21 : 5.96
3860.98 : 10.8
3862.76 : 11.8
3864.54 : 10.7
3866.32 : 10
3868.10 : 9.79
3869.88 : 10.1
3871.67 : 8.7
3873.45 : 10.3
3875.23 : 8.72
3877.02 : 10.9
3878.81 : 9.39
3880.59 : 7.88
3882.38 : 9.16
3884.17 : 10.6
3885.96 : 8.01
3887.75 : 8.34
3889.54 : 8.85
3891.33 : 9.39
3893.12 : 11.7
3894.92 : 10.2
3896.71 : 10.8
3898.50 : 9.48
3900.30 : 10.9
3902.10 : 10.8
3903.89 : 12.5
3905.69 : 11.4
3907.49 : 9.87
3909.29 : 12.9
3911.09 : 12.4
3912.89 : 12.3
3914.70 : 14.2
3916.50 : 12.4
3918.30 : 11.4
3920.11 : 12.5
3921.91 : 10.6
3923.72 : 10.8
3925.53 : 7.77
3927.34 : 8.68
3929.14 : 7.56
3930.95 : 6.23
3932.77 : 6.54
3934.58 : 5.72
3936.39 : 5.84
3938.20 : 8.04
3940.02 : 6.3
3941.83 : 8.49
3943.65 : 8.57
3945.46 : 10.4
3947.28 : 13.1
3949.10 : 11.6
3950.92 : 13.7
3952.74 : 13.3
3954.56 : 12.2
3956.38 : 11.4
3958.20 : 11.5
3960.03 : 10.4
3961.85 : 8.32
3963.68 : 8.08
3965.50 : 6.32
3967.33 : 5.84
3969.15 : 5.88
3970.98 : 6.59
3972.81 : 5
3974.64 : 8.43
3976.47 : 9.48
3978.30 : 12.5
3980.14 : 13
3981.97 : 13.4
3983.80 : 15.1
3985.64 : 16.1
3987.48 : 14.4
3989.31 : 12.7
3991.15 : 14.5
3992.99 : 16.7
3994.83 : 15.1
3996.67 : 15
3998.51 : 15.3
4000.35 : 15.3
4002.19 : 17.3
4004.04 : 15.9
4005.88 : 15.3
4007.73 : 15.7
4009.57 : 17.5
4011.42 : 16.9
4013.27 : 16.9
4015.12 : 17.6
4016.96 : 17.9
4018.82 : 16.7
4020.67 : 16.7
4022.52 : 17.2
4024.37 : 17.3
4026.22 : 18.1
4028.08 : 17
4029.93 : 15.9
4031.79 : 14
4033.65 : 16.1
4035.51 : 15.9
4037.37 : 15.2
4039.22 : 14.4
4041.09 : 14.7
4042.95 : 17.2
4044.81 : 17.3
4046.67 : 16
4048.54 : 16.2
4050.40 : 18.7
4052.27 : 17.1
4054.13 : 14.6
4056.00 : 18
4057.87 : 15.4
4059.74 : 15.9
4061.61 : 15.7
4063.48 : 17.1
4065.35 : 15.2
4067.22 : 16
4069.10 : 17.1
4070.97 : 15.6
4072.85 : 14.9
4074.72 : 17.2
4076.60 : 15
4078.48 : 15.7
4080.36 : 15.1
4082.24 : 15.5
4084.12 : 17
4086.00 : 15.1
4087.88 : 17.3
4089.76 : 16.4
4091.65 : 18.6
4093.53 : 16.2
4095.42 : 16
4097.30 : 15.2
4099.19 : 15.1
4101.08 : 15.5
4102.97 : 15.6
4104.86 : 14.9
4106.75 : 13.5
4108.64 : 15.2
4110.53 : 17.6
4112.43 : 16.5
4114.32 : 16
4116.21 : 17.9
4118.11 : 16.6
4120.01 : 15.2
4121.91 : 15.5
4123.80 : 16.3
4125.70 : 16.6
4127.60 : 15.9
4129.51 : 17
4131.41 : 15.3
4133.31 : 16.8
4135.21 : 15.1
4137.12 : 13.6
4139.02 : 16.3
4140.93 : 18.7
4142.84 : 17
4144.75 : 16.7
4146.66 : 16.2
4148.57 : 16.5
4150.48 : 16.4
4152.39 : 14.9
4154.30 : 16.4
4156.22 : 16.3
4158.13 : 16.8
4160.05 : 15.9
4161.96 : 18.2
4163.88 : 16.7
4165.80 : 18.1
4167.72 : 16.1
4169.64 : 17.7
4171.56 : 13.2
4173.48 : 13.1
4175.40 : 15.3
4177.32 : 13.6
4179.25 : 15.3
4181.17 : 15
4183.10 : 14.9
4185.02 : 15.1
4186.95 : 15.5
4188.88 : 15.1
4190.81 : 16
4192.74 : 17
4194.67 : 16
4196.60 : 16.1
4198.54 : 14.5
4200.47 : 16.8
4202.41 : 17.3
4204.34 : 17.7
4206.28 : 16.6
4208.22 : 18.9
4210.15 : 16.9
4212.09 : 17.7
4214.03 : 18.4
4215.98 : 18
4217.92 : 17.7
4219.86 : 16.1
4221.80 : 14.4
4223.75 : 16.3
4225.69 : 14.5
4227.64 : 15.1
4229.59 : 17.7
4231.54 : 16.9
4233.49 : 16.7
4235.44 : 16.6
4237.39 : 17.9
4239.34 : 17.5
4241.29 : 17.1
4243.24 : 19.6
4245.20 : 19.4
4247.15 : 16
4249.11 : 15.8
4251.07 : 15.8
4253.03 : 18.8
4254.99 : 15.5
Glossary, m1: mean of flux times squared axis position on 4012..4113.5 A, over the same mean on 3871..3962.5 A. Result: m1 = 1.73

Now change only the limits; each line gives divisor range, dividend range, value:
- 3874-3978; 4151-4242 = 1.93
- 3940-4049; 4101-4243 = 1.30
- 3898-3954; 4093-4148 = 1.73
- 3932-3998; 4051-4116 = 1.60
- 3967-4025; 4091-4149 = 1.21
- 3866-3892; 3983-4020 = 1.82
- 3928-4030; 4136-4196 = 1.40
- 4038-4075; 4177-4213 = 1.07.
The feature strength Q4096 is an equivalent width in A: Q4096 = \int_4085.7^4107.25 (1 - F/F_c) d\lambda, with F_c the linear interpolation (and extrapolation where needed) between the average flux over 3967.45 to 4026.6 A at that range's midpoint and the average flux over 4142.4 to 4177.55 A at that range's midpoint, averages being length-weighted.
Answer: -0.65 A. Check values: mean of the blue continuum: 14.3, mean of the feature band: 15.9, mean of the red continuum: 16.1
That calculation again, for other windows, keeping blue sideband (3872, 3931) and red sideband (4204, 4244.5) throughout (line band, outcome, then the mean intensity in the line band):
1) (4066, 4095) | -4.3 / 16.2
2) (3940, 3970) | 4.1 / 9.84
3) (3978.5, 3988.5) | -1.8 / 14.2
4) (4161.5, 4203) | 1.2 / 15.7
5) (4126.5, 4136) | -0.6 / 16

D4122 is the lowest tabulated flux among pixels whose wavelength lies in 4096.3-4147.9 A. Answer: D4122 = 13.5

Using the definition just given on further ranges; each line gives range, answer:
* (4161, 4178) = 13.1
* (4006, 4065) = 14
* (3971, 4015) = 5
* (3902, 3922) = 9.87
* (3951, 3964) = 8.08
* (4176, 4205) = 13.6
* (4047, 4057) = 14.6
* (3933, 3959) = 5.72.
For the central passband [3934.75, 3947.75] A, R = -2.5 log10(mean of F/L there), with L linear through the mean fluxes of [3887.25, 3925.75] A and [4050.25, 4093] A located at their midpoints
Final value 0.41 mag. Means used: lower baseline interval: 11.1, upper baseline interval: 16.2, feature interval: 8.36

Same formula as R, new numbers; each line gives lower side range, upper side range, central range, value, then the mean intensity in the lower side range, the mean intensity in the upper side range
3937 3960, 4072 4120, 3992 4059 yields -0.22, 10.6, 16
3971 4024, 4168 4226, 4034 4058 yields -0.09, 14.7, 16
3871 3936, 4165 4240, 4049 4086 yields -0.20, 9.97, 16.2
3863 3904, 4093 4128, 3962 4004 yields 0.06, 9.86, 15.9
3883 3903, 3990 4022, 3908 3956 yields 0.18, 9.91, 16.2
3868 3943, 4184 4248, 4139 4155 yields -0.09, 9.72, 16.8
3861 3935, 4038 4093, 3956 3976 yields 0.50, 10.1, 16.2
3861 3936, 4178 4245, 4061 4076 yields -0.18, 10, 16.6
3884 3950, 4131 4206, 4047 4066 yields -0.23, 9.91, 16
